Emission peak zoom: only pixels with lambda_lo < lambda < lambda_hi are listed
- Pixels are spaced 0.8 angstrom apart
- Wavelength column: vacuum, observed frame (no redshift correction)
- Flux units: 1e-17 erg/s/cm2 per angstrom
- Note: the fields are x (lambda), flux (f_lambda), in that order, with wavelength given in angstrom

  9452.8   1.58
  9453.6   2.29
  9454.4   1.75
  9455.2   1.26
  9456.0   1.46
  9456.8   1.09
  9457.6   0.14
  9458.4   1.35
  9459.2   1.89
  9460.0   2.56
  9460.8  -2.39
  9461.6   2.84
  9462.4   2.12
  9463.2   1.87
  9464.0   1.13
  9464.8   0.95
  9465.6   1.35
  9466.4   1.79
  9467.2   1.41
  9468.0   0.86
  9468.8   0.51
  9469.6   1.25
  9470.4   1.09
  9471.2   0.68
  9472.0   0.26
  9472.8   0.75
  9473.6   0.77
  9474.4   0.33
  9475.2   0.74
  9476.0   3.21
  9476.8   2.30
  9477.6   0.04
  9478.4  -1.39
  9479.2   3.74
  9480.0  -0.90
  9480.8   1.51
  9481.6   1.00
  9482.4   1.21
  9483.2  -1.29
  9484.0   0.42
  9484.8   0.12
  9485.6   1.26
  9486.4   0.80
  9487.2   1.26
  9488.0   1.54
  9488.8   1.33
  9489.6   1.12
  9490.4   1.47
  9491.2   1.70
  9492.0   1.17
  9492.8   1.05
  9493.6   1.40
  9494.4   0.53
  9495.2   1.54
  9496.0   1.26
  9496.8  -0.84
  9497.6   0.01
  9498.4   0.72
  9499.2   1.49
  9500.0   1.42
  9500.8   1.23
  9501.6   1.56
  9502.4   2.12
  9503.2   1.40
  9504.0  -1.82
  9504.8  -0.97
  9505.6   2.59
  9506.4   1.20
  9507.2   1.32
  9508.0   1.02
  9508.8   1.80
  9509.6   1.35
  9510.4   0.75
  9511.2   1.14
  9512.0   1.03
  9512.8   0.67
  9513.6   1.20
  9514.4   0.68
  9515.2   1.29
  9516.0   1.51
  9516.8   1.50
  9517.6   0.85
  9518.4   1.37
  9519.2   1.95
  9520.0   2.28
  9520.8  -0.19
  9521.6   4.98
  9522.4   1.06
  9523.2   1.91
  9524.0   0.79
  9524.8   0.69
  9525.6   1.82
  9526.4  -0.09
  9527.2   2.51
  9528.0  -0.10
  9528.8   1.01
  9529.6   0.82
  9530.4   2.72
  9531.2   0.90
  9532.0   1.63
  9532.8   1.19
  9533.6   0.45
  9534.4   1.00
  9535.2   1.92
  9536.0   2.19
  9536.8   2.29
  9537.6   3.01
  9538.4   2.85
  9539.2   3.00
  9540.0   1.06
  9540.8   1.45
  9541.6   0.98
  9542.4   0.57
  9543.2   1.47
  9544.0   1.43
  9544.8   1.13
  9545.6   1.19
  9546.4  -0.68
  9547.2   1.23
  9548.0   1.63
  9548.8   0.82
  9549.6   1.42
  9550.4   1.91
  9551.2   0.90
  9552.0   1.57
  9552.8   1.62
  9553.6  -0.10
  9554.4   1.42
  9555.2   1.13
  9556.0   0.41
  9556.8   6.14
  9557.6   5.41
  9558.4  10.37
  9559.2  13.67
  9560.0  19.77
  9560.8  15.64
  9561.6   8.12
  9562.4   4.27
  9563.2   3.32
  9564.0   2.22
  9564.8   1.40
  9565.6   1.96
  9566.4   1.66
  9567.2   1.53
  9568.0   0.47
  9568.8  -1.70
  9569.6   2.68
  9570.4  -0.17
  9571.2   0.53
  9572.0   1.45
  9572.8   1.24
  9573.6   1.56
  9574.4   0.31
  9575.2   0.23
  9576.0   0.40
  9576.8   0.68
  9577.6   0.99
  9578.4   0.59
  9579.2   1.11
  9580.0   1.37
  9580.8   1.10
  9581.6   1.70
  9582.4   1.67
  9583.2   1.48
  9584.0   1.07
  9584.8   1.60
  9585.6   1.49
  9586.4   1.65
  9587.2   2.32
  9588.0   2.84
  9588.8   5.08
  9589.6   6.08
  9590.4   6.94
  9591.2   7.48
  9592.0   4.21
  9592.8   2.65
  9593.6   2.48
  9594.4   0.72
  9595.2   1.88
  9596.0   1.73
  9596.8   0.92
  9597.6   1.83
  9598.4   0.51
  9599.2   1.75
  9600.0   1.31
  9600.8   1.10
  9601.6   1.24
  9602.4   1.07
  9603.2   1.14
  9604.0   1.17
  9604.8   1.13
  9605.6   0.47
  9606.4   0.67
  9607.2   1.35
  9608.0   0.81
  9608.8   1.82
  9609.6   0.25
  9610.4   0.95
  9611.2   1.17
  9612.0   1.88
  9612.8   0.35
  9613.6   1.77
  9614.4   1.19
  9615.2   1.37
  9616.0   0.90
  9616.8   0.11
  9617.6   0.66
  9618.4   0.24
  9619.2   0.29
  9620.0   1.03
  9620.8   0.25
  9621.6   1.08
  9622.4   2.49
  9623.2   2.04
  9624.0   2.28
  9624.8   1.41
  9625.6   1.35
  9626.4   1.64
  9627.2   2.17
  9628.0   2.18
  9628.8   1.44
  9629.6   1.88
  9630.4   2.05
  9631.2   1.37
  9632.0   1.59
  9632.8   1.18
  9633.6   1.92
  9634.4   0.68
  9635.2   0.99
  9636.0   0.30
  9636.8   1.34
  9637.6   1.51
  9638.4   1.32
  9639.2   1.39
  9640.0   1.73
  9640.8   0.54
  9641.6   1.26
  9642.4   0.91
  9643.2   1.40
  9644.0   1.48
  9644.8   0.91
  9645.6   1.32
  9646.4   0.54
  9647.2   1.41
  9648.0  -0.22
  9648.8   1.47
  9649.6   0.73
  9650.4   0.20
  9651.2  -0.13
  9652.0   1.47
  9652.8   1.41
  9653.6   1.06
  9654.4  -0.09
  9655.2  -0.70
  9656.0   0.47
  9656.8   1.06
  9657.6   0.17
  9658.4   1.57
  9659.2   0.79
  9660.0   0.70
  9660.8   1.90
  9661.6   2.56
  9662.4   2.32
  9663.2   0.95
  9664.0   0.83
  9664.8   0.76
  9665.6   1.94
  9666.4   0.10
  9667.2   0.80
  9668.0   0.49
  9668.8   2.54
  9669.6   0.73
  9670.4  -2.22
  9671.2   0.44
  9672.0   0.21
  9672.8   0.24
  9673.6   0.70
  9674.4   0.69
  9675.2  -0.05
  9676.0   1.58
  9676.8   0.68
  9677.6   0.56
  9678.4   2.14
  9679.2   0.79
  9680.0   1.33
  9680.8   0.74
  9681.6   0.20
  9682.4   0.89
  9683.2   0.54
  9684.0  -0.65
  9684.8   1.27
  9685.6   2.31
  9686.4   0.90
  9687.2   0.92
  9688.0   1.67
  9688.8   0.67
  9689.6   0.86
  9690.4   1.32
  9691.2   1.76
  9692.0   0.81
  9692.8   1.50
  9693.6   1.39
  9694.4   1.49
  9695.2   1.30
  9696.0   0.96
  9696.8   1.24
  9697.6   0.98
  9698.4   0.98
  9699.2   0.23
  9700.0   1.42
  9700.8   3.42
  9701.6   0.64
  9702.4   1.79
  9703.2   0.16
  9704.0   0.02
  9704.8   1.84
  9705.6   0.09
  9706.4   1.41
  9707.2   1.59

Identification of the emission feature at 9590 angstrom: [N II] 6583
